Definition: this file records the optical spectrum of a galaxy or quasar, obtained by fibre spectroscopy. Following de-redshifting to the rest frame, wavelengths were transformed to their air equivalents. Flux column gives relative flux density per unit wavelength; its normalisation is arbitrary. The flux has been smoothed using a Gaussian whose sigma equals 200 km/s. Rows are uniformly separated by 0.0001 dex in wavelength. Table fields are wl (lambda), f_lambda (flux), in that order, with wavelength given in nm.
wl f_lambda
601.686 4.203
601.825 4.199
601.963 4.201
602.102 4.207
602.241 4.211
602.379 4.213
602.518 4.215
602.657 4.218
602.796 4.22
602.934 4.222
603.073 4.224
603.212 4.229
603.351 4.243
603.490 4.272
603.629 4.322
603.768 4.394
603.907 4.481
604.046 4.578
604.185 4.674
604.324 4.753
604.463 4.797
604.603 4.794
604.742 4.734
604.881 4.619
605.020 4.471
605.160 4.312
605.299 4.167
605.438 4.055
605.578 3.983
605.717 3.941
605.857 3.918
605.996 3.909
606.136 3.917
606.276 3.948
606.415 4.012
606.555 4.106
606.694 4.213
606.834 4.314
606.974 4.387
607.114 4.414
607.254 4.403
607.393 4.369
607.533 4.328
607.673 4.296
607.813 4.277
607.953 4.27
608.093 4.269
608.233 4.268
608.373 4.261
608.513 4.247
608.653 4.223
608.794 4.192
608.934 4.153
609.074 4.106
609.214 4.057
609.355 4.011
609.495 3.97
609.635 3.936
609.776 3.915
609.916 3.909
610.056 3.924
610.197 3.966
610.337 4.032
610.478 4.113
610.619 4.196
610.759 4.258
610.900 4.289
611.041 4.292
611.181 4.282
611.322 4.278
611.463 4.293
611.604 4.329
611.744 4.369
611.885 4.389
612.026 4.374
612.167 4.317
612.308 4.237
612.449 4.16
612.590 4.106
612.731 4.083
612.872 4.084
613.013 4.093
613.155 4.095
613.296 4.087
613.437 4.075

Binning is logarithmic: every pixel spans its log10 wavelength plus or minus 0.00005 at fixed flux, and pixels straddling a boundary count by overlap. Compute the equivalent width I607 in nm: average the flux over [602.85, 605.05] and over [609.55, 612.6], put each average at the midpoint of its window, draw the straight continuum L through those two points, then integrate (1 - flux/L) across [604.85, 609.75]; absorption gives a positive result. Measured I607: 0.19 nm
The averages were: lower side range 4.49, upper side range 4.18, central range 4.17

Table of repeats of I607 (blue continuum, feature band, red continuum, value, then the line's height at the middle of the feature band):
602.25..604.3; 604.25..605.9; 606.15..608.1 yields -0.04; 4.29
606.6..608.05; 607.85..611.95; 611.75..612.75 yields 0.12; 4.29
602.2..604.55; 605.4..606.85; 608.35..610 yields 0.07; 4.23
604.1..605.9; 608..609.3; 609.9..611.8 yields 0.02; 4.27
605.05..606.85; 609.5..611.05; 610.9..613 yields 0.05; 4.2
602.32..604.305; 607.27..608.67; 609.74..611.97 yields -0.02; 4.24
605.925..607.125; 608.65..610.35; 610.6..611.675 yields 0.08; 4.23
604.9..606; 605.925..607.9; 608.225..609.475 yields -0.03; 4.14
